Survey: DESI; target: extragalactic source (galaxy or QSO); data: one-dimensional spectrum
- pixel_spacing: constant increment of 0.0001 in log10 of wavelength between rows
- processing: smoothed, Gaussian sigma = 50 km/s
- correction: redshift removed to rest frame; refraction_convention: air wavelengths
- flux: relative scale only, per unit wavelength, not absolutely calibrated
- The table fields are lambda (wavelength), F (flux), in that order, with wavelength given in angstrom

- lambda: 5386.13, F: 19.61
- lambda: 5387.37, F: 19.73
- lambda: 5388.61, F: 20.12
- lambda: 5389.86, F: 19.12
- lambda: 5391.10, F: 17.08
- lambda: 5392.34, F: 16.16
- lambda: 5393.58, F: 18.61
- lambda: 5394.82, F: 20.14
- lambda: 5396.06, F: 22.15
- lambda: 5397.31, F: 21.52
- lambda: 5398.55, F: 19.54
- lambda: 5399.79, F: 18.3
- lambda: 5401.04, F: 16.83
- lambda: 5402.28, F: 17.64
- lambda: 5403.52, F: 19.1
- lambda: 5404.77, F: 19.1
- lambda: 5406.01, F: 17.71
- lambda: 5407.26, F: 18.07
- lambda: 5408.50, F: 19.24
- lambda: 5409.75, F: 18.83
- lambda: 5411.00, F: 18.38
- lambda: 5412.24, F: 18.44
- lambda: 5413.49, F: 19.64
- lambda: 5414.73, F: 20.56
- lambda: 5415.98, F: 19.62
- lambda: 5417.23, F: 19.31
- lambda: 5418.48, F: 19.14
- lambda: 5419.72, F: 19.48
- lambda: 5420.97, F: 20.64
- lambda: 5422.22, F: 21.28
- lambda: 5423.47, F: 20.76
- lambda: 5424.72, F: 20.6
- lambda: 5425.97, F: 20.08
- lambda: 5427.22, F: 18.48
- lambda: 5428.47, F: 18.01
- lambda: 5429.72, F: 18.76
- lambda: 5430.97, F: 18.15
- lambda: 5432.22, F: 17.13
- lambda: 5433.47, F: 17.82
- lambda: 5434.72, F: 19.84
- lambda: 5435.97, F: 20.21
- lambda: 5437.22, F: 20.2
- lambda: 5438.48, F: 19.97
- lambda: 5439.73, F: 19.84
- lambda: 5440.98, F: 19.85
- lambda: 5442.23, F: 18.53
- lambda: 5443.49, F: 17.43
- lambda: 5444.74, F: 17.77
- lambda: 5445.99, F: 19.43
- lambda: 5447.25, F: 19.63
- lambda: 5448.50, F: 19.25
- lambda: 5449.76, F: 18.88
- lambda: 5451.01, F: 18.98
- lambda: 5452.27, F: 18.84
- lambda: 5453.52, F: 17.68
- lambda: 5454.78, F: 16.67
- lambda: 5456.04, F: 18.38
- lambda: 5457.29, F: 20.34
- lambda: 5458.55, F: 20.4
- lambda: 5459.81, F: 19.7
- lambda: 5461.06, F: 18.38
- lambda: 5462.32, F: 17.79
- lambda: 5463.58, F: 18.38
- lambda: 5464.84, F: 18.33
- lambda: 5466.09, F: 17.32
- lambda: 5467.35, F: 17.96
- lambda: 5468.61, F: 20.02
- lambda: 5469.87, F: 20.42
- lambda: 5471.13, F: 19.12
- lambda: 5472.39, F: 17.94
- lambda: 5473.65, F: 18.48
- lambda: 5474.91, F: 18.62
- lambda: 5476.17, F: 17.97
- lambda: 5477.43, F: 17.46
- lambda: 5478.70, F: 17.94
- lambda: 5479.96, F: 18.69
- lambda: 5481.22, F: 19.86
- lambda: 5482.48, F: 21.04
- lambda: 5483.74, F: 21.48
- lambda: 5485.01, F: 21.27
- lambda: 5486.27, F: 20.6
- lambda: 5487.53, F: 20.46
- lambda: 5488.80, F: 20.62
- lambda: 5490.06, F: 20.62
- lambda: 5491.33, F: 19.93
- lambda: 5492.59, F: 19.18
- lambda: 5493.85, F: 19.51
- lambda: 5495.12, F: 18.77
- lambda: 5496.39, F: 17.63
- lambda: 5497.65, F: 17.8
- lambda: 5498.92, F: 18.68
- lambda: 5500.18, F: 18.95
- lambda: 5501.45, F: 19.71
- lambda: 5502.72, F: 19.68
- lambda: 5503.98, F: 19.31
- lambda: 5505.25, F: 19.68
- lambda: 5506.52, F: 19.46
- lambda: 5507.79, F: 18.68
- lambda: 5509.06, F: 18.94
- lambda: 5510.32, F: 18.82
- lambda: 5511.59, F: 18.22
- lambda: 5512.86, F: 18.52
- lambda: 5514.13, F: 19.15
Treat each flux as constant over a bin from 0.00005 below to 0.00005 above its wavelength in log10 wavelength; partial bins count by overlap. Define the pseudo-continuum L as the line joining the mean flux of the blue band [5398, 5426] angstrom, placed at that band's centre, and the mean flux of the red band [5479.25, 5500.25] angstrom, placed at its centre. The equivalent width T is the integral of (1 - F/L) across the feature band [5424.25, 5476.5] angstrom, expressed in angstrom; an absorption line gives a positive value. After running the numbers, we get 1.7 angstrom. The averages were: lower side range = 19.2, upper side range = 19.7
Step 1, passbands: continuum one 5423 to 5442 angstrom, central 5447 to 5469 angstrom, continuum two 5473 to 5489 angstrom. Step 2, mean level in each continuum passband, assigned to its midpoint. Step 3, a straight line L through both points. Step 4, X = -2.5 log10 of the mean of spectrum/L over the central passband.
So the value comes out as 0.042 mag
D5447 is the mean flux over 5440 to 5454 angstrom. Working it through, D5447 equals 18.8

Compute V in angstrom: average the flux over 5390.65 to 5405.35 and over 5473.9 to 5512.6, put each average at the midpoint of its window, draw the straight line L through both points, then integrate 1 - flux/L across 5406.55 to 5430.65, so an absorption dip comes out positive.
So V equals -0.6 angstrom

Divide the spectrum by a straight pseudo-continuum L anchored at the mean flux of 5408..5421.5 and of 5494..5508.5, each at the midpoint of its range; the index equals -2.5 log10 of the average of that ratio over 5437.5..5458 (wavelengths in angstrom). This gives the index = 0.020 mag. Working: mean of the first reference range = 19.4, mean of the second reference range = 18.9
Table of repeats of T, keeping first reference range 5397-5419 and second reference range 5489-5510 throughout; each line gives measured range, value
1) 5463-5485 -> 0.2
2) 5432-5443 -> -0.2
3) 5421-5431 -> -0.4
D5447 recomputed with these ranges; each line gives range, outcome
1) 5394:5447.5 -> 19.2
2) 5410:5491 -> 19.2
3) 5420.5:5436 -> 19.3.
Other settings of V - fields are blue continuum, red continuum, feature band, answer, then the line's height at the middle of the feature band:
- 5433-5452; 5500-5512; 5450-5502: 0.28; 19.2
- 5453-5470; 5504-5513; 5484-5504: -0.78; 18.9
